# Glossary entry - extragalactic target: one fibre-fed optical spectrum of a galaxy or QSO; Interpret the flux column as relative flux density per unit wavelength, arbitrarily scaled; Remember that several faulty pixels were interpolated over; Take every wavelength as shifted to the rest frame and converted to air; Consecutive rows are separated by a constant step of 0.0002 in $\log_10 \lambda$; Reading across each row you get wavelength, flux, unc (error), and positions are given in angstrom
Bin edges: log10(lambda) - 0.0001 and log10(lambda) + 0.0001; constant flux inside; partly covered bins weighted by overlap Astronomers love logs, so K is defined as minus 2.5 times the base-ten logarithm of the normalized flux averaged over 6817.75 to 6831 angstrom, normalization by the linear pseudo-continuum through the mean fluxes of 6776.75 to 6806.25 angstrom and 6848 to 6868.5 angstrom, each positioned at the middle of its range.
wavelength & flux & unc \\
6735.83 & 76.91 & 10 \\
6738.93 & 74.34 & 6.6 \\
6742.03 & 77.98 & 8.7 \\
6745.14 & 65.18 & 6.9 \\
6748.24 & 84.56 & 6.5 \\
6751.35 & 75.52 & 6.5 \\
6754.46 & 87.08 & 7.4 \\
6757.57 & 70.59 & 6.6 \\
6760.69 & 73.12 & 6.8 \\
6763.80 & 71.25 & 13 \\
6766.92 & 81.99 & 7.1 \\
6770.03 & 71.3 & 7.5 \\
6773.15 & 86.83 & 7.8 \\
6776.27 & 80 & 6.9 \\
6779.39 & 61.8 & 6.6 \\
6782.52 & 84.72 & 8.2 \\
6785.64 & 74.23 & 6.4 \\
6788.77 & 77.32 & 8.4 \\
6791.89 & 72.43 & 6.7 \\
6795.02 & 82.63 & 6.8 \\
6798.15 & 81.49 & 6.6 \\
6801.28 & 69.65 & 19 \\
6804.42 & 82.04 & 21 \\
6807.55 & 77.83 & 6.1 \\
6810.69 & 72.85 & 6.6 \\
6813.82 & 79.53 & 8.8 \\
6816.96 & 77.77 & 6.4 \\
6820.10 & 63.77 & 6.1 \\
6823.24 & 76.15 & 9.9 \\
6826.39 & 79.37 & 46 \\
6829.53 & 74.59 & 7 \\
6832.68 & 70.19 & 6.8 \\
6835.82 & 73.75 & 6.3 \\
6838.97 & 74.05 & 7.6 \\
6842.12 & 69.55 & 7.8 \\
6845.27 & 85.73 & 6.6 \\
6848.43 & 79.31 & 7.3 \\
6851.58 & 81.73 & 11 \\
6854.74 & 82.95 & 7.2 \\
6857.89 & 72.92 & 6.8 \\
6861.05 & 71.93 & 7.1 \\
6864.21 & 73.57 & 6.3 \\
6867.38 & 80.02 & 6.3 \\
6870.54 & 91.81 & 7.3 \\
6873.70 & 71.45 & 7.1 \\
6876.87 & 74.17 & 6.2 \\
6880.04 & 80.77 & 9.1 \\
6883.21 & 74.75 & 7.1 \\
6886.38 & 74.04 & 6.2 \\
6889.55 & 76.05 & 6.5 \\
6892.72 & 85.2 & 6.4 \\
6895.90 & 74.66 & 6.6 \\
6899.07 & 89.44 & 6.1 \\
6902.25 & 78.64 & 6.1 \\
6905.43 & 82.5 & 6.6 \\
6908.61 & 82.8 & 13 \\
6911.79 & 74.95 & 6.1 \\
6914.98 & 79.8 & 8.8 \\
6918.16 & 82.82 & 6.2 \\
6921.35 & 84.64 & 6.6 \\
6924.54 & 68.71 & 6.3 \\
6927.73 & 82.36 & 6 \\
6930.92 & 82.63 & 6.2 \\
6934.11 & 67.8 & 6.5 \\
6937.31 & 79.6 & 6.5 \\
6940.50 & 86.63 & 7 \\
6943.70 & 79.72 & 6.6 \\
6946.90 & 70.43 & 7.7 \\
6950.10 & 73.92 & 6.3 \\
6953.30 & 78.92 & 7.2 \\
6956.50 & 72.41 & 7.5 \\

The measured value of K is 0.05 mag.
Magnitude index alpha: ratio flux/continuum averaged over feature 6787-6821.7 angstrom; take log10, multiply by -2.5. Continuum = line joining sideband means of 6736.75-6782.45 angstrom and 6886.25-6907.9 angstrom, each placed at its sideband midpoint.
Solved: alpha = 0.021 mag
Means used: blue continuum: 76.1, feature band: 76.1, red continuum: 80.6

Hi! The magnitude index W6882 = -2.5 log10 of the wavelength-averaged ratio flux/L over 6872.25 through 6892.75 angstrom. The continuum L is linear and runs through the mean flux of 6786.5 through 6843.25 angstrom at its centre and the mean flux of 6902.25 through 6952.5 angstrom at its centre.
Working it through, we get 0.02 mag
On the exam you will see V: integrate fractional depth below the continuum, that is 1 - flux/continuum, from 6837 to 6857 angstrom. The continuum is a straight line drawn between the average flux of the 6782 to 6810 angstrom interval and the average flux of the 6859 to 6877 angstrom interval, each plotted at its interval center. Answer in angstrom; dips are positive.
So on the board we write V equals -0.3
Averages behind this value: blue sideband 77.6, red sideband 77.3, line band 78.6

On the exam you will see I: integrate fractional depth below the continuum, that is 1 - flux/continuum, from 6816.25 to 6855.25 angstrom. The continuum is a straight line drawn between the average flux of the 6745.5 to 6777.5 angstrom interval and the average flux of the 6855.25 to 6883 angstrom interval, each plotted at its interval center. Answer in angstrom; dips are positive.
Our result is 0.8 angstrom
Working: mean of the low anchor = 77.7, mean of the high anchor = 77.2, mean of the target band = 75.8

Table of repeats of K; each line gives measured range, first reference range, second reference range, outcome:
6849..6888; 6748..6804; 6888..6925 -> 0.02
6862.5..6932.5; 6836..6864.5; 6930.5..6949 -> -0.03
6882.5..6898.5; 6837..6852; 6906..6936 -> 0.00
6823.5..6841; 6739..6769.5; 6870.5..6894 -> 0.04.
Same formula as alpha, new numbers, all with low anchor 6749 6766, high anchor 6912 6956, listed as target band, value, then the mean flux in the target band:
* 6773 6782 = 0.01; 75.5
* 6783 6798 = -0.02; 77.7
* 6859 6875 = -0.01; 77.7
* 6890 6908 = -0.06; 81.8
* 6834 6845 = 0.04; 74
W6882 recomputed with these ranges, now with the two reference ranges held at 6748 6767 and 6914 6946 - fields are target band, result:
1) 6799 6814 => 0.02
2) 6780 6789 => 0.00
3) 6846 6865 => 0.01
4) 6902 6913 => -0.01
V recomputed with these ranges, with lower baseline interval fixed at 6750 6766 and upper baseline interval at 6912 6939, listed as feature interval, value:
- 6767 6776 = -0.44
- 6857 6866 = 0.51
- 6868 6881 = -0.33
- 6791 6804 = -0.15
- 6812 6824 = 0.40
